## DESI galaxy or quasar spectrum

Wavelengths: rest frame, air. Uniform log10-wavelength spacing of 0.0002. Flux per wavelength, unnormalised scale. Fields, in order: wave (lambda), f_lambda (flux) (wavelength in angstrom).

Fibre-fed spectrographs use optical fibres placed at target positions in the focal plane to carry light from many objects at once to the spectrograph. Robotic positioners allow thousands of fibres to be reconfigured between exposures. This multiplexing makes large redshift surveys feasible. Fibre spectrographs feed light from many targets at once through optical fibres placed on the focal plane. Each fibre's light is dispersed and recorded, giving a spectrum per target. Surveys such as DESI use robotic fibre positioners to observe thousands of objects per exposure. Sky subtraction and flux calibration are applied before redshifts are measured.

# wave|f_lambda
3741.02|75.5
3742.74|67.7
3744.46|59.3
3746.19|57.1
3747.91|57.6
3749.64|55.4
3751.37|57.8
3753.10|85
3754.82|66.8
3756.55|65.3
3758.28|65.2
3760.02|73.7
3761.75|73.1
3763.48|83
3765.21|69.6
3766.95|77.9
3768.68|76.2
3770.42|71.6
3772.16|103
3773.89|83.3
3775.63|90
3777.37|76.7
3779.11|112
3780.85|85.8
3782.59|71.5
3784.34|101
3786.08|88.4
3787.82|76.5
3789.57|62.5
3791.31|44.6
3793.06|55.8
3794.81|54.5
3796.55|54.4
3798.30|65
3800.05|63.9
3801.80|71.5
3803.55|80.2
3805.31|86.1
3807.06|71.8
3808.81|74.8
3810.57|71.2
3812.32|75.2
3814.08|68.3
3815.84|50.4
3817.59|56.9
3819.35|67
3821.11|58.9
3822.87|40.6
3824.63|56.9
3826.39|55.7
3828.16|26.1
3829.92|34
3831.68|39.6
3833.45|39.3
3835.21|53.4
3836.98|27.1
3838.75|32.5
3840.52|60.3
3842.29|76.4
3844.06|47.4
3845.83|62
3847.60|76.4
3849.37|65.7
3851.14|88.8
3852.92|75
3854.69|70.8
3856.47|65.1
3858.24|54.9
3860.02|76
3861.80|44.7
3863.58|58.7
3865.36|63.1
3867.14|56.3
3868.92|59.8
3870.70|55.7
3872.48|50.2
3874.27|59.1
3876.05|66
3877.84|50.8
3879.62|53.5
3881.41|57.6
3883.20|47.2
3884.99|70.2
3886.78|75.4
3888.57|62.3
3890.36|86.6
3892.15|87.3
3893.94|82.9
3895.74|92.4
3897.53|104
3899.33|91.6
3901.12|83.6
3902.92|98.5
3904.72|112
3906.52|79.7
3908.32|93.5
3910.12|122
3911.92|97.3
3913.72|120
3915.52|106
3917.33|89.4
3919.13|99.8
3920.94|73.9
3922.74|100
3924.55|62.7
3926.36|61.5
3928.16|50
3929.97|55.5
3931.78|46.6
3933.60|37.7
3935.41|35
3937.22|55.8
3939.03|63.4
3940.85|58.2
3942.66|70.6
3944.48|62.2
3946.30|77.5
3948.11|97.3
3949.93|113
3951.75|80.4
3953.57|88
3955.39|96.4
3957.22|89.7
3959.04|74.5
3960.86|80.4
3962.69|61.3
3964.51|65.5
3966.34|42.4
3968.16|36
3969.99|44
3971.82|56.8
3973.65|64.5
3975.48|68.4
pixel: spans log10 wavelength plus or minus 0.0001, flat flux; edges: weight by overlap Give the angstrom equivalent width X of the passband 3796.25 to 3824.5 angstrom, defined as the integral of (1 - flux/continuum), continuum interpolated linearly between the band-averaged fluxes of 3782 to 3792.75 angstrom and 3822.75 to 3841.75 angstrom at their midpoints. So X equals -4.1 angstrom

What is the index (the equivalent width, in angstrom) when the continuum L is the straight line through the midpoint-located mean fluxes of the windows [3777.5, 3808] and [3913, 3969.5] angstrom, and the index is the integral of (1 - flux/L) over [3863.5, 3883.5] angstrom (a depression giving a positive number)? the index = 4.4 angstrom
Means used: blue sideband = 73.3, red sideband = 72.2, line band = 56.7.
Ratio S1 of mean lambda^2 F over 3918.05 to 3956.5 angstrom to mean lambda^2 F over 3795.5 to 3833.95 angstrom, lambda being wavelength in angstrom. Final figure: 1.27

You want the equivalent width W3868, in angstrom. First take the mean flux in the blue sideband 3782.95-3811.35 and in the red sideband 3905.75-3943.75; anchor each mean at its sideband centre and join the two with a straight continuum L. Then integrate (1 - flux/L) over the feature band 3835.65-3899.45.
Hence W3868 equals 6.9 angstrom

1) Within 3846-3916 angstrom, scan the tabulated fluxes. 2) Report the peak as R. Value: 122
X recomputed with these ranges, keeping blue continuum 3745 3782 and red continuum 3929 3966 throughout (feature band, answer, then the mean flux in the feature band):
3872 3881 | 1.97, 56.3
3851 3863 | 1.04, 66.3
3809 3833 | 6.35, 54.2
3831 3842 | 4.40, 43.9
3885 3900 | -2.67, 84.3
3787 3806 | 2.46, 64.7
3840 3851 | 0.98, 66.5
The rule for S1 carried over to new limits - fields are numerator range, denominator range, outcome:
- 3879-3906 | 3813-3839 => 1.75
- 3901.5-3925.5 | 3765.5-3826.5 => 1.43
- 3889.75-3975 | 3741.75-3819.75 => 1.17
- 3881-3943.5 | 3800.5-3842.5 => 1.44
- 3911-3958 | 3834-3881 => 1.34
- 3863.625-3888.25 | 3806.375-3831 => 1.06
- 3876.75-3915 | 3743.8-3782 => 1.21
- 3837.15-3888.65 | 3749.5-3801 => 0.86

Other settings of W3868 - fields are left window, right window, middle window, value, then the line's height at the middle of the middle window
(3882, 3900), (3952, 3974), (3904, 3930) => -4.82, 75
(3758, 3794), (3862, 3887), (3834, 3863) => 1.08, 63.4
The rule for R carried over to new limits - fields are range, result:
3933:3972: 113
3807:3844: 76.4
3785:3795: 88.4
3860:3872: 76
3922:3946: 100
